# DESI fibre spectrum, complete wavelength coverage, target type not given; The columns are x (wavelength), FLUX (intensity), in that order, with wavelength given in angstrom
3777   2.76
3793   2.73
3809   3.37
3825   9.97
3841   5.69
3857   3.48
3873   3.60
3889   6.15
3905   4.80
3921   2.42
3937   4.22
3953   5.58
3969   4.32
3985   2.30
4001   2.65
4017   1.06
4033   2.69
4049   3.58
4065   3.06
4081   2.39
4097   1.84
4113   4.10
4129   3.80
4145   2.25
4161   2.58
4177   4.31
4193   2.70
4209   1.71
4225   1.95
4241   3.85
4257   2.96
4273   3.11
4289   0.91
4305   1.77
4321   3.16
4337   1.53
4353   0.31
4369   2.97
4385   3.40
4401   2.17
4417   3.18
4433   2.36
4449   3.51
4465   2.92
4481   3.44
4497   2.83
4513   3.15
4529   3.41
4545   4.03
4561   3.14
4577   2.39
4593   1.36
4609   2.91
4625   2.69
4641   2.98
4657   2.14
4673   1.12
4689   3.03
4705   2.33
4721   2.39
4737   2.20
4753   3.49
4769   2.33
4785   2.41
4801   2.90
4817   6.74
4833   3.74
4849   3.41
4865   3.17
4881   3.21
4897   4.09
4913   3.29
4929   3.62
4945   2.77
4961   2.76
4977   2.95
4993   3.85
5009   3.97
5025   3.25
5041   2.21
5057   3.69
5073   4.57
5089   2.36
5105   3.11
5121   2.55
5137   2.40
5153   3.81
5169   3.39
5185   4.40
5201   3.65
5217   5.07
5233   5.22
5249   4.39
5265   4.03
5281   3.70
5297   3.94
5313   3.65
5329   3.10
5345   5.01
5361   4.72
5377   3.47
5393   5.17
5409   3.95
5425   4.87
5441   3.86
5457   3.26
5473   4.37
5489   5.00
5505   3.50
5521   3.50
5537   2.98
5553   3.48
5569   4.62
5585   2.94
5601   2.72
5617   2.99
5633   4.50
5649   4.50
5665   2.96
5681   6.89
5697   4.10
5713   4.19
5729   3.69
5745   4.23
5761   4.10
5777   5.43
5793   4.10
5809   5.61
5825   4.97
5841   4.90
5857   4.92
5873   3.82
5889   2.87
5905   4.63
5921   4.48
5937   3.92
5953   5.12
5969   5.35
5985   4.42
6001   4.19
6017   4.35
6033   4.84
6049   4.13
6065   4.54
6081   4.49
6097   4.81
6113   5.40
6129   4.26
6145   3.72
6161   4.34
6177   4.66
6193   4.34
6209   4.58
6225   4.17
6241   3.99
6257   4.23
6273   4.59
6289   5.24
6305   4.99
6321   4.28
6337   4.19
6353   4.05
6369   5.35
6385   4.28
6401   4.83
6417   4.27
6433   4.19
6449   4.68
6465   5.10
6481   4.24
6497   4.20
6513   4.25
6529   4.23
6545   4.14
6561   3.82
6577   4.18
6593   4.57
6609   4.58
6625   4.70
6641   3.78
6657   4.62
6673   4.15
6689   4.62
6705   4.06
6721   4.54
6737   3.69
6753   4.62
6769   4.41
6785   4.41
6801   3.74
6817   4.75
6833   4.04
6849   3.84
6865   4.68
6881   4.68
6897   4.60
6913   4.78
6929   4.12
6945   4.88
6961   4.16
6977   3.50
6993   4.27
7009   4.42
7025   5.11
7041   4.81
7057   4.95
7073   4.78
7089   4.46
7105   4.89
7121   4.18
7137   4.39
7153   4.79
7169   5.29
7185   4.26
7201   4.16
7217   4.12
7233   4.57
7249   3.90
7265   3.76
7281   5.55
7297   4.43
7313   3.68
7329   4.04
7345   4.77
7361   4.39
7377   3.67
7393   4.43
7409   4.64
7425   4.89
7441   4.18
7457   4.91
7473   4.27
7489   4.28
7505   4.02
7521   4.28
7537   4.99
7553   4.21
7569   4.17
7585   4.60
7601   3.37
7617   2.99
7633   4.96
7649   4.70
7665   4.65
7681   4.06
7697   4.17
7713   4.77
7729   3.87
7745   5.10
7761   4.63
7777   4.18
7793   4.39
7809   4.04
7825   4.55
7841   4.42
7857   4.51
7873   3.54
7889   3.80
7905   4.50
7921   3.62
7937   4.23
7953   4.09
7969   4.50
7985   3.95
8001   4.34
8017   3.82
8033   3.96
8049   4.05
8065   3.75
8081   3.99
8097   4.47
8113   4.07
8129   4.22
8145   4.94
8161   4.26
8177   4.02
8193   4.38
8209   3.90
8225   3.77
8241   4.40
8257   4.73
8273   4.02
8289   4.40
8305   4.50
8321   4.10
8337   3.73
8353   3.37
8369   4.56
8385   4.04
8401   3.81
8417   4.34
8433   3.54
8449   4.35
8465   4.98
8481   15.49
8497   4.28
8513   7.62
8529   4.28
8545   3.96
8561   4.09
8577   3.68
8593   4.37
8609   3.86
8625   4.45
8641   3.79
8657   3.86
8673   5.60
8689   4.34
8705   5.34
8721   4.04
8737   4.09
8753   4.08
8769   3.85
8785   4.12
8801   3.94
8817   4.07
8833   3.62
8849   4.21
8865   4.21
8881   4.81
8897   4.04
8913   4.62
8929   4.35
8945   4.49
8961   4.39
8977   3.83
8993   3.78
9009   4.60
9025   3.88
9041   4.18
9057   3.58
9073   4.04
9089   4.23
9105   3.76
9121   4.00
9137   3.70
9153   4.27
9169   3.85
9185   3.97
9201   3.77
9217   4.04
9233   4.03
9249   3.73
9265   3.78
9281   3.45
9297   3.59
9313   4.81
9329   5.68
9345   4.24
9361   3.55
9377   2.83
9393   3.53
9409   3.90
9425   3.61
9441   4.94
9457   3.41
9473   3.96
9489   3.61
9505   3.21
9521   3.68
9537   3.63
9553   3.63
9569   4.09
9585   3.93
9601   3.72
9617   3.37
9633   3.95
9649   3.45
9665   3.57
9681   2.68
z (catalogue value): 0.29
